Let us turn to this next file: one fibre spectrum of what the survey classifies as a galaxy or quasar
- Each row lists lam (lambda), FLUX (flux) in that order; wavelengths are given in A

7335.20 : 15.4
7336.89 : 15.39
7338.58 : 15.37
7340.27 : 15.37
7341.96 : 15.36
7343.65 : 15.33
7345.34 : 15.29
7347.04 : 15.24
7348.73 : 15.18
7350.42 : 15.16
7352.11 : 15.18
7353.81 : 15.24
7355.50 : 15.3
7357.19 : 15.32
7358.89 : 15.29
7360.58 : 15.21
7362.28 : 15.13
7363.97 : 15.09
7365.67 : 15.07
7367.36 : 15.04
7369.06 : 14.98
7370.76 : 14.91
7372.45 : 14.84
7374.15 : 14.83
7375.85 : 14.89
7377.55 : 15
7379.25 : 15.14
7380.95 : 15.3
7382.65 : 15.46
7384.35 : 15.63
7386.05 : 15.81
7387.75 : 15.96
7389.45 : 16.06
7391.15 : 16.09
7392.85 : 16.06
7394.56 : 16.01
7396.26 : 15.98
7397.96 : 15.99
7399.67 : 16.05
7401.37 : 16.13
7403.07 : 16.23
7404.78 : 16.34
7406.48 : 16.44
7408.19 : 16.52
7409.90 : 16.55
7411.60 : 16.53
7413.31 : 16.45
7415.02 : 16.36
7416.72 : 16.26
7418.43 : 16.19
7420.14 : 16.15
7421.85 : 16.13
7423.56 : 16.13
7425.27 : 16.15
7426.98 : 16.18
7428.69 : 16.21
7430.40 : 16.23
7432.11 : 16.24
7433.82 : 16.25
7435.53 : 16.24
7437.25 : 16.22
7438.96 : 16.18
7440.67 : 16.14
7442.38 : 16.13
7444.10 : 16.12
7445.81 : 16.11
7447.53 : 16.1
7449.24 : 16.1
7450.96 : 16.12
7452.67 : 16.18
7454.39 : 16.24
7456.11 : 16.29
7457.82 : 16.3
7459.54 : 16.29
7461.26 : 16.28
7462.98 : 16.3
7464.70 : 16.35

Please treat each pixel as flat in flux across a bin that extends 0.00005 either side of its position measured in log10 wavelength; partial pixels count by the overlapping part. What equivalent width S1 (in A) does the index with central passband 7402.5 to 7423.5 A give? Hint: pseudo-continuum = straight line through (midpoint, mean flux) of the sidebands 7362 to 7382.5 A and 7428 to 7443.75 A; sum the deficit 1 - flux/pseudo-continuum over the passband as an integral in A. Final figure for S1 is -0.74 A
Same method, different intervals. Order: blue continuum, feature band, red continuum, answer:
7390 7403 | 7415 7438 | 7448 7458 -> -0.1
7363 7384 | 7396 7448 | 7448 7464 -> -1.6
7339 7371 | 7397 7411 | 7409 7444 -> -0.3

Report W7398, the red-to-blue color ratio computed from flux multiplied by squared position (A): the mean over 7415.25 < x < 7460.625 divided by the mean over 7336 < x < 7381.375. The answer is 1.1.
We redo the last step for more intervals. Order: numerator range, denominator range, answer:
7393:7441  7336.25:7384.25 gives 1.09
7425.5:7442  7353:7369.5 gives 1.09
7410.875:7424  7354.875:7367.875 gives 1.09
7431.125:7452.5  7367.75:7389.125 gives 1.08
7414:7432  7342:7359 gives 1.08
